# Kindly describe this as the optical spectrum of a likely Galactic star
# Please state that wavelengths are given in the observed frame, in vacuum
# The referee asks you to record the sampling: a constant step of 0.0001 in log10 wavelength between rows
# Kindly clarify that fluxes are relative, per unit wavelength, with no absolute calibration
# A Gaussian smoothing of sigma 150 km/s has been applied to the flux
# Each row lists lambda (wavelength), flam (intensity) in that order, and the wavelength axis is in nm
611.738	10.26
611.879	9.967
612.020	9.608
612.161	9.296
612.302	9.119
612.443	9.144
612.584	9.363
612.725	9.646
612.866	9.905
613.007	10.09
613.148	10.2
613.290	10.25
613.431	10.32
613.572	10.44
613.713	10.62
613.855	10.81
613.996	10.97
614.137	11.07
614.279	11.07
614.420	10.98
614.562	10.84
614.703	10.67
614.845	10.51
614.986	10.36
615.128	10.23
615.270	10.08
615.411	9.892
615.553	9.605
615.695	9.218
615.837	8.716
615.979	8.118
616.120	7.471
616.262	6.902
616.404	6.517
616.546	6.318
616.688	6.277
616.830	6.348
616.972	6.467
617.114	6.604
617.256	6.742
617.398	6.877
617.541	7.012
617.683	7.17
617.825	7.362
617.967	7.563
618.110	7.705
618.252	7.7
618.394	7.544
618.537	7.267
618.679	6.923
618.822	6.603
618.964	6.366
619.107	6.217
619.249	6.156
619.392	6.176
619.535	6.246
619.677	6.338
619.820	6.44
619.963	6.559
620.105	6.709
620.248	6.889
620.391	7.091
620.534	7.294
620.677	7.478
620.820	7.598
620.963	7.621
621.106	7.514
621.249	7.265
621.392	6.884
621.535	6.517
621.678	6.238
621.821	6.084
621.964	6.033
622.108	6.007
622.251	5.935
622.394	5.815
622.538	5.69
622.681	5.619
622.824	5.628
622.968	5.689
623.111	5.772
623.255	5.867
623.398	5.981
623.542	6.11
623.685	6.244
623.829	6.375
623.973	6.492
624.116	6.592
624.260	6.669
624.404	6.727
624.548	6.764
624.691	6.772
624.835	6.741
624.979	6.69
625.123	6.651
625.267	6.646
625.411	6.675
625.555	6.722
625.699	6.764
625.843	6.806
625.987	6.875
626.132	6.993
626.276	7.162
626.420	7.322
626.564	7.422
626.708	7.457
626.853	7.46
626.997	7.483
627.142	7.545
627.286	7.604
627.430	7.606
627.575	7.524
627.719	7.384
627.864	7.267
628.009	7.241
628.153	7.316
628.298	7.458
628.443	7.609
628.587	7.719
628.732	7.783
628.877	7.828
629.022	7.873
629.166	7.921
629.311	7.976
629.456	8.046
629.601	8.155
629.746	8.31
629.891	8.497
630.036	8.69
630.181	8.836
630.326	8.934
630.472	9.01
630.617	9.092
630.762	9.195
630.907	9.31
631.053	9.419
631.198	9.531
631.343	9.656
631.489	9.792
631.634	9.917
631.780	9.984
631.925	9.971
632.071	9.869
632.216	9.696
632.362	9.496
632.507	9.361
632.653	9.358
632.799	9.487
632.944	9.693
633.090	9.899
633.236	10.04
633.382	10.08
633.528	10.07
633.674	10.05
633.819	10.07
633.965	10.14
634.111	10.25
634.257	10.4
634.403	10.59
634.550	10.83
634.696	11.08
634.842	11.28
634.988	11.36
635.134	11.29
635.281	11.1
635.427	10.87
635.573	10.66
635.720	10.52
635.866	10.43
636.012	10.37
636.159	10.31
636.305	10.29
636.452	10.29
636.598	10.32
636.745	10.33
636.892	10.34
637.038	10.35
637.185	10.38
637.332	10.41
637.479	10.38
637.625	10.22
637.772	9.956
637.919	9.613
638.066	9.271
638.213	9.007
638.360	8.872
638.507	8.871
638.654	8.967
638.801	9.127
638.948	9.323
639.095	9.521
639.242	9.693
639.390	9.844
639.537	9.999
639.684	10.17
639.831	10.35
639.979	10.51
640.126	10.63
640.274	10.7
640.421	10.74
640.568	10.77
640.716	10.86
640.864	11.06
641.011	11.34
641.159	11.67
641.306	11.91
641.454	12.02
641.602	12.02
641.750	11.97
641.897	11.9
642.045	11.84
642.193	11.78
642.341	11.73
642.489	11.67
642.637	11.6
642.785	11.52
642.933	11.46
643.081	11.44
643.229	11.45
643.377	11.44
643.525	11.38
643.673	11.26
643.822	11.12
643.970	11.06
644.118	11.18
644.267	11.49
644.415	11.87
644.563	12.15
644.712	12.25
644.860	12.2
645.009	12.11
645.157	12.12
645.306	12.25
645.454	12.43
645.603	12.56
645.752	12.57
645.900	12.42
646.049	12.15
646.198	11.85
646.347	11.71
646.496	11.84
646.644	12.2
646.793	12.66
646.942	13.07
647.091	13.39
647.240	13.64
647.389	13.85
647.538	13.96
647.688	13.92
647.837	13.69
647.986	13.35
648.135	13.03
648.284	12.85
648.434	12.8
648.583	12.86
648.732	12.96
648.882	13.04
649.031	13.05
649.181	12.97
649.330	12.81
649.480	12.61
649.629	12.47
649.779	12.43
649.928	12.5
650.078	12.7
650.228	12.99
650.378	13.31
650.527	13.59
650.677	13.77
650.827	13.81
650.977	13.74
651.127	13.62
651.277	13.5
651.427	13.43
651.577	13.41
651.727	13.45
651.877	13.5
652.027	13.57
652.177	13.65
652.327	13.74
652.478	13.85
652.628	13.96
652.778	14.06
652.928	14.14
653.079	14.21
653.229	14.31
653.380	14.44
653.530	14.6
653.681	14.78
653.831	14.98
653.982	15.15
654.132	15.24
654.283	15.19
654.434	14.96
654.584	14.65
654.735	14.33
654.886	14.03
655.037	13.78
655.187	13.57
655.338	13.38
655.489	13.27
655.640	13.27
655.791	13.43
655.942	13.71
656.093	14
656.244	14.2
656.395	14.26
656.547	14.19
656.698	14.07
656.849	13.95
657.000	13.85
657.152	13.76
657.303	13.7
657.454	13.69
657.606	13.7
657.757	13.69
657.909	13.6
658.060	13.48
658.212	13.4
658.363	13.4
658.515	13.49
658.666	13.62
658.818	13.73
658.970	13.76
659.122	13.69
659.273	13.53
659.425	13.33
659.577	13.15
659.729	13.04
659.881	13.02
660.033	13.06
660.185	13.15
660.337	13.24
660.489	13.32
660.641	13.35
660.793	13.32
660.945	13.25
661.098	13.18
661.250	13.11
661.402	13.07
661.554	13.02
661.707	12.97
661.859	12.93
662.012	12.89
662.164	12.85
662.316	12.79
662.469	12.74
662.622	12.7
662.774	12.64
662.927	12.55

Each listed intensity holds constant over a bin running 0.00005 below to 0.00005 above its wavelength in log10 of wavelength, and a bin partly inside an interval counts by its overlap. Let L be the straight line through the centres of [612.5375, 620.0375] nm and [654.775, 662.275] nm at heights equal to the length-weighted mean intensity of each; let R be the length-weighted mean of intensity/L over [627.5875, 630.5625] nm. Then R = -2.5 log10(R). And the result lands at 0.23 mag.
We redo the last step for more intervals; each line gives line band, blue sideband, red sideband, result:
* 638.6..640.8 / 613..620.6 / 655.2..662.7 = 0.10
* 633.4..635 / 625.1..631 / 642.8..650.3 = -0.13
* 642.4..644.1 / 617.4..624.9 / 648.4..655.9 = 0.02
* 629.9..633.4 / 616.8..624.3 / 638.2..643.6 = -0.07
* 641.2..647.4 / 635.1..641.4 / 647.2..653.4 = -0.01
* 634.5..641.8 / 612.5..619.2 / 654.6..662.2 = 0.07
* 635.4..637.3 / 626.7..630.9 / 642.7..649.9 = -0.06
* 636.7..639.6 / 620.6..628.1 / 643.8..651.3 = 0.06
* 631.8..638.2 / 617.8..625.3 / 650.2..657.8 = -0.07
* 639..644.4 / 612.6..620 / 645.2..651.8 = 0.08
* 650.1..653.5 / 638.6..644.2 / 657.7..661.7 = -0.12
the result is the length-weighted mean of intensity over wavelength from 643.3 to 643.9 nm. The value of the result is 11.3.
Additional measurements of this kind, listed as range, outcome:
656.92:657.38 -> 13.8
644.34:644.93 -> 12.1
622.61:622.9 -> 5.62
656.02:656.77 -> 14.1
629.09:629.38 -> 7.97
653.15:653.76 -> 14.5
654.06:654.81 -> 14.9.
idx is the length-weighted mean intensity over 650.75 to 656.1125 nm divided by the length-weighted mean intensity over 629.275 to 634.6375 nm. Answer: 1.5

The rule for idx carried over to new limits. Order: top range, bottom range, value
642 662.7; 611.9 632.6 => 1.67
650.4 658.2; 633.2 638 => 1.34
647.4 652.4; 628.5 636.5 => 1.37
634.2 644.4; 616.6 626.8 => 1.61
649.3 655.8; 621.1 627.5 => 2.09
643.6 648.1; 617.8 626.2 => 1.88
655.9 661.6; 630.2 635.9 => 1.35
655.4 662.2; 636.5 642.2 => 1.29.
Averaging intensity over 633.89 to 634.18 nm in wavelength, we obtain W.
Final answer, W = 10.2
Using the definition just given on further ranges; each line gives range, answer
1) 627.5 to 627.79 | 7.46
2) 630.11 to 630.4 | 8.86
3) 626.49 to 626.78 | 7.45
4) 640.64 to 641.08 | 11.1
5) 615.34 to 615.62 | 9.77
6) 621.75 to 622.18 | 6.04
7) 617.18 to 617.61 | 6.86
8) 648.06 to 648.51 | 12.9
